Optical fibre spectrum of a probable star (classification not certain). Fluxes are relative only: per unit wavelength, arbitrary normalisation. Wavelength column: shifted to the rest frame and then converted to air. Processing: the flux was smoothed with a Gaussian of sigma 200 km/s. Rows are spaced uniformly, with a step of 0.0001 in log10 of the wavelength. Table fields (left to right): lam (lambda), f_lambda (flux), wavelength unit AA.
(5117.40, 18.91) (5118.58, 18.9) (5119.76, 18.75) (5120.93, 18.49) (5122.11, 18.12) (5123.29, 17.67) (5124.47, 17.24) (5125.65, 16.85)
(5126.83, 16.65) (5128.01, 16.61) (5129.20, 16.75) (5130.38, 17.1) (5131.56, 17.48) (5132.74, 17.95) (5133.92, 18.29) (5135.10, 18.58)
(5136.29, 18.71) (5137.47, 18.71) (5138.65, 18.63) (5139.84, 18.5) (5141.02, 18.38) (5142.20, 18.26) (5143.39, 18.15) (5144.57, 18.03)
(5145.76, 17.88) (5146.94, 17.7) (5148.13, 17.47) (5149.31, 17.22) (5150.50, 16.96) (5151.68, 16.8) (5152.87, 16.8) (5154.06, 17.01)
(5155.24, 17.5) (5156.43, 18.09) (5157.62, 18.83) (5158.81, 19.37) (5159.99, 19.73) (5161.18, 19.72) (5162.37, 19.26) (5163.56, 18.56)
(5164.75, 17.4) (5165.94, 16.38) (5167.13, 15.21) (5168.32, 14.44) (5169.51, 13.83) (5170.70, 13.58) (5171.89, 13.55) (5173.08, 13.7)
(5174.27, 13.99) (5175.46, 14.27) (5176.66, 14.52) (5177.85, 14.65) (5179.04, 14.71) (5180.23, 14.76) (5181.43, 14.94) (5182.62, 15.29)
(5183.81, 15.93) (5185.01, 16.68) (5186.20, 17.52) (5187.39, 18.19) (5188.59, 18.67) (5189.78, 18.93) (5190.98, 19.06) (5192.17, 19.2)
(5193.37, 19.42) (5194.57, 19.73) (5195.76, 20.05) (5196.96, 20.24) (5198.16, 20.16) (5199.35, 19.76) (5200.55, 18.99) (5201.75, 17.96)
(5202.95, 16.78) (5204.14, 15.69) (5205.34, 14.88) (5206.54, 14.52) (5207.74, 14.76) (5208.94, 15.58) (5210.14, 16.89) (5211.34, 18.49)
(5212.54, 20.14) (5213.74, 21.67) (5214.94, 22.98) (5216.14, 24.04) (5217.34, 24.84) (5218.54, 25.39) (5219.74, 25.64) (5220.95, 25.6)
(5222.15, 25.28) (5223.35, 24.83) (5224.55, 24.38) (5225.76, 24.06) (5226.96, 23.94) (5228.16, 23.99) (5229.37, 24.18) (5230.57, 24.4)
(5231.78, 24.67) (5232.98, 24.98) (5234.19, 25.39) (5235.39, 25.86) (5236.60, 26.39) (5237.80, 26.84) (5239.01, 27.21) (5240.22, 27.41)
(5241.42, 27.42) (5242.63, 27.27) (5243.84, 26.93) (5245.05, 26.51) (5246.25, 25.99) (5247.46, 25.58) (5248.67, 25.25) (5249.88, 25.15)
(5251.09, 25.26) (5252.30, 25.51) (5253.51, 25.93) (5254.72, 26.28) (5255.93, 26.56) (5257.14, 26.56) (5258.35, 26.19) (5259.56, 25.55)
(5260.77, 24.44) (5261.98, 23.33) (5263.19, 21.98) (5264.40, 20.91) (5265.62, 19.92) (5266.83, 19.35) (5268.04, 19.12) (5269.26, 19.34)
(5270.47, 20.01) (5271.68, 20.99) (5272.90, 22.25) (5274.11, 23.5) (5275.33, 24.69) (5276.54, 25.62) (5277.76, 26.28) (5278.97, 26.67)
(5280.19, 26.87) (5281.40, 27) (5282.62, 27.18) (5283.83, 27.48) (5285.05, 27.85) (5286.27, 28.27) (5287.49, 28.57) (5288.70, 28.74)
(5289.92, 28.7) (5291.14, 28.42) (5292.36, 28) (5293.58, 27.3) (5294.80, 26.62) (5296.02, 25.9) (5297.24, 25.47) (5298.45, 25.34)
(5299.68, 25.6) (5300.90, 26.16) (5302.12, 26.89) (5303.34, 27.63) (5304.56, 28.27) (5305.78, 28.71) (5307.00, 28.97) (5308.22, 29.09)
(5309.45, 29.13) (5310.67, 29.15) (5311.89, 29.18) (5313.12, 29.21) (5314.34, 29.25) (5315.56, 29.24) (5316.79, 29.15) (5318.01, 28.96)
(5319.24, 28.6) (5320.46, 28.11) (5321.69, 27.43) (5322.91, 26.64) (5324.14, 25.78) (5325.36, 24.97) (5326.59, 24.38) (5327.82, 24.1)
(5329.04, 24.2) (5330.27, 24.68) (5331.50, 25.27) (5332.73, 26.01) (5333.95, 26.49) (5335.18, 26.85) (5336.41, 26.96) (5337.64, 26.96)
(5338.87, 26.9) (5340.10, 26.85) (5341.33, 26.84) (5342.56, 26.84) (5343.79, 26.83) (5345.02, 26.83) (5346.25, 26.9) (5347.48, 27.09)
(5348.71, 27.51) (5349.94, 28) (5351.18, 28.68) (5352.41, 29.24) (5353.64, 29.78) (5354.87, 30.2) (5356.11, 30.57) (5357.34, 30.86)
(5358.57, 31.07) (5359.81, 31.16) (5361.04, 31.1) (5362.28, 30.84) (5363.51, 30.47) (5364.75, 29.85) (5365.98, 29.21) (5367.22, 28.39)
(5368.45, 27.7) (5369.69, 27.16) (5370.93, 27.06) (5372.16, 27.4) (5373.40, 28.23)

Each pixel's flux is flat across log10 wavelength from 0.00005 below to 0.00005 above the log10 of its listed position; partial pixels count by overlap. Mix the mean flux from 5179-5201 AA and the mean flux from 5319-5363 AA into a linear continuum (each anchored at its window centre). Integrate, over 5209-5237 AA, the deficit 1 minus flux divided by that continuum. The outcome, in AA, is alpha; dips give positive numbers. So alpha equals -4.8 AA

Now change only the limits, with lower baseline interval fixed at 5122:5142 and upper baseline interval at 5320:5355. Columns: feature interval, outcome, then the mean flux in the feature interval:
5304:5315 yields -1.49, 29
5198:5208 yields 1.85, 17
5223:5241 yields -2.53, 25.3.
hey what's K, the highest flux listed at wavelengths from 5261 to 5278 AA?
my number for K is 26.28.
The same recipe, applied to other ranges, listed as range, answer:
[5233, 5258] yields 27.42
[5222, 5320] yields 29.25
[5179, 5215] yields 22.98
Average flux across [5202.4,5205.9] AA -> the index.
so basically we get 15.8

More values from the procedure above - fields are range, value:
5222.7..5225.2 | 24.6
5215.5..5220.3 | 25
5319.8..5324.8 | 27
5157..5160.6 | 19.3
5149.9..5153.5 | 16.8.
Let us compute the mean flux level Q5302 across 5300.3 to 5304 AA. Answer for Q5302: 26.9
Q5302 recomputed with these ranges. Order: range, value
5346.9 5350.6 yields 27.5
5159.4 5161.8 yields 19.7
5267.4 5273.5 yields 20.3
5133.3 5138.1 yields 18.6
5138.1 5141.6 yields 18.5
